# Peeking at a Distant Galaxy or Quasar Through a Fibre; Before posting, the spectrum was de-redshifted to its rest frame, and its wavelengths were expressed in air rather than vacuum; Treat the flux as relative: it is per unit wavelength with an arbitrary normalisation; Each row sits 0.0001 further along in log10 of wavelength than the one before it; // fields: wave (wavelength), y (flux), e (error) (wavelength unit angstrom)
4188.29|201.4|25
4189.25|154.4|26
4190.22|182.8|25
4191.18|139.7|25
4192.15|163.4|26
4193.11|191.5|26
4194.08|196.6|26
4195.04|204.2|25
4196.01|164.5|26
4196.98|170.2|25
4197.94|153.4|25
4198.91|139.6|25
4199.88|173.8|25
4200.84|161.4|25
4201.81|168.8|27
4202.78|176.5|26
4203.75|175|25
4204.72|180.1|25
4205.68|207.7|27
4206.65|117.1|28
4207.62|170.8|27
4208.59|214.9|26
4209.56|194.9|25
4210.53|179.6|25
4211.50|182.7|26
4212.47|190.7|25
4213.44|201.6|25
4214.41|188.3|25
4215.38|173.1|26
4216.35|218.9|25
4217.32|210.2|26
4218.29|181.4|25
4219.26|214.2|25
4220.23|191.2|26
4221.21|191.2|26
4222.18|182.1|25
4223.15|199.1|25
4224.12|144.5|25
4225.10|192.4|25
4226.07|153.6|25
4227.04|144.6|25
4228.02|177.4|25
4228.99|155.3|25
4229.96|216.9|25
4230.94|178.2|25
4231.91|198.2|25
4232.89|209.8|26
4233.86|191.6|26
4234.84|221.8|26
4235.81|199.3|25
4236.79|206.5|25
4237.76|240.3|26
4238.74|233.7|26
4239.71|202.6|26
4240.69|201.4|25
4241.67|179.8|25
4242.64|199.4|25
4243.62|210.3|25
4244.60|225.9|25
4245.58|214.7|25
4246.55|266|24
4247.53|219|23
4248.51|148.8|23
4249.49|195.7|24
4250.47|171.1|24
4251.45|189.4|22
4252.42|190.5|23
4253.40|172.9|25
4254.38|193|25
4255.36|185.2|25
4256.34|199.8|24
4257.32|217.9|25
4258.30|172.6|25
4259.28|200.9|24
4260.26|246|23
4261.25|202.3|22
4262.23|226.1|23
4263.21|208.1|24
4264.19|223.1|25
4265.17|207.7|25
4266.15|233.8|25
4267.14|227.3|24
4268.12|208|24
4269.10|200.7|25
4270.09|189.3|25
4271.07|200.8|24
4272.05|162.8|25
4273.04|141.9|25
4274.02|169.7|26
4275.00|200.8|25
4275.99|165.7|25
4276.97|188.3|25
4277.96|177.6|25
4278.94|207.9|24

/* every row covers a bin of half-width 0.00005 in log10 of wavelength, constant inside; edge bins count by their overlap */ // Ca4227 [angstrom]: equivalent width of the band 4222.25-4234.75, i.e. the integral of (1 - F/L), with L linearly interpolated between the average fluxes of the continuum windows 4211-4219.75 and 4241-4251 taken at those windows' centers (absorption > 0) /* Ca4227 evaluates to 1.09 angstrom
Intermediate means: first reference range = 196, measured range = 181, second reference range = 203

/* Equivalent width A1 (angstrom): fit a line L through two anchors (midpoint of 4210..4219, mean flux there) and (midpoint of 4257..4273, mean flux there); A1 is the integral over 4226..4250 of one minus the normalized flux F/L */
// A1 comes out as -0.2 angstrom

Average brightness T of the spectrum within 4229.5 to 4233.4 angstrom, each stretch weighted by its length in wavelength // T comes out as 200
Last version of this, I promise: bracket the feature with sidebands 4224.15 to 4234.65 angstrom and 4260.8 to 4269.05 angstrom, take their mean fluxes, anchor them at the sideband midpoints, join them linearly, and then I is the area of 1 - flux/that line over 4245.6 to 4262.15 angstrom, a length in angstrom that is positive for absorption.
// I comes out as 0.5 angstrom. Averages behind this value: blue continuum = 181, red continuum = 216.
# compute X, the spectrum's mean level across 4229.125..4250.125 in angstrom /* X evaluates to 206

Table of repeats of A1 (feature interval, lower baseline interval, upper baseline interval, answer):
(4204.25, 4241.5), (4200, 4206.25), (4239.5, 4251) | -0.33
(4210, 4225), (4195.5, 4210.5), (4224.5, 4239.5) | -0.58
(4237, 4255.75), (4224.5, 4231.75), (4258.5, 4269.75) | -0.74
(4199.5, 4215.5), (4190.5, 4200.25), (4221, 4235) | -0.48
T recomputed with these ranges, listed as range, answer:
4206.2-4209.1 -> 168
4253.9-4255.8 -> 189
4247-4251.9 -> 185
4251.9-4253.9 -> 183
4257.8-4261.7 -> 205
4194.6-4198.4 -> 173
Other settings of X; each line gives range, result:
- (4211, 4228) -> 186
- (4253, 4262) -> 200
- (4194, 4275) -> 192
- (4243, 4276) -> 200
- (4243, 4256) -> 199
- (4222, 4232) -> 176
